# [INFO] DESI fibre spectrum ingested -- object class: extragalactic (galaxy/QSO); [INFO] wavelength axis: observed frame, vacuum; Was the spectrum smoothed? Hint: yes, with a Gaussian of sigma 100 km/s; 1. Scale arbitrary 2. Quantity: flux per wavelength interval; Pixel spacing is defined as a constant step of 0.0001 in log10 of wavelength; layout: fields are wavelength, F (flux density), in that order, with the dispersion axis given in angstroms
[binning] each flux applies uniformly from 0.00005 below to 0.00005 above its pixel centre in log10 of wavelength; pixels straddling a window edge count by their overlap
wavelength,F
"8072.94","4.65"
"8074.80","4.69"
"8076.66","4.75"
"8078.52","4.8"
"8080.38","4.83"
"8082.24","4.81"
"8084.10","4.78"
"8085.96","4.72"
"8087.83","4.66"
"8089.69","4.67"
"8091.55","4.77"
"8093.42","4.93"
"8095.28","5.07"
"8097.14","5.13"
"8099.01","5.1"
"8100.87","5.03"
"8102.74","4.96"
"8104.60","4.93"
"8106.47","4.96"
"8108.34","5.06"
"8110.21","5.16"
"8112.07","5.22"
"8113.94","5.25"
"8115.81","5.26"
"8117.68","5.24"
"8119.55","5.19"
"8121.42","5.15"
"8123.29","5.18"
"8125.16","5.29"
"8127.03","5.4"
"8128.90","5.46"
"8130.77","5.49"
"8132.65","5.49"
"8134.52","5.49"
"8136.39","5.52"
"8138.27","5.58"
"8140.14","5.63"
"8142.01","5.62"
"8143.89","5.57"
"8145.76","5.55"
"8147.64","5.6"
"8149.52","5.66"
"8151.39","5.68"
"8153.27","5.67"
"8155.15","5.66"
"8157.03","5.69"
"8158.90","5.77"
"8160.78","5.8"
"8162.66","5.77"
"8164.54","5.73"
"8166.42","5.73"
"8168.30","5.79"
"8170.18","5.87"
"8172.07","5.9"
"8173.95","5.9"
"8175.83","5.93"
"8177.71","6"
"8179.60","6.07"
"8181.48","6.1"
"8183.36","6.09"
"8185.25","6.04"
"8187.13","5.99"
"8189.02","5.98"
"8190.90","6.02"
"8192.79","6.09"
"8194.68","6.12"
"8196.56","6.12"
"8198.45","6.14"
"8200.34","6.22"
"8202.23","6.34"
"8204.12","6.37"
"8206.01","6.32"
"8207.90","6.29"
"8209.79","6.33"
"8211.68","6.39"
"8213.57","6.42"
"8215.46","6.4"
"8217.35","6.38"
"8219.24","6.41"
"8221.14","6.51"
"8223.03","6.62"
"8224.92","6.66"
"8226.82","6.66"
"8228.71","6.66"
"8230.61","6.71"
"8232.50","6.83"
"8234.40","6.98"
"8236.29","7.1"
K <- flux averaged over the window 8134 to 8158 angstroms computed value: 5.61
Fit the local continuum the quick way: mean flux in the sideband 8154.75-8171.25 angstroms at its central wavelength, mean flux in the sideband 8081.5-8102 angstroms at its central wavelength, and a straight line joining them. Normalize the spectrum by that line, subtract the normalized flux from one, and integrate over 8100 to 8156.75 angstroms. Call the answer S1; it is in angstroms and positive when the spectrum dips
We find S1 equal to -0.4 angstroms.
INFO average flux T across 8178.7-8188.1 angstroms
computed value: 6.06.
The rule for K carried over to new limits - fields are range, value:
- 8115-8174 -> 5.57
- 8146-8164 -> 5.69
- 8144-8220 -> 6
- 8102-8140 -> 5.27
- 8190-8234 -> 6.4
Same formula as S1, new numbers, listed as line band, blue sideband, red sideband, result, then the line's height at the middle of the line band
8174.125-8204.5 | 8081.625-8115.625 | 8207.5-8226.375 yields 0.06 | 6.1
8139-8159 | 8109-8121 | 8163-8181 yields -0.10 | 5.61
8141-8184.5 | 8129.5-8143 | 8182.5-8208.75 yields 0.18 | 5.81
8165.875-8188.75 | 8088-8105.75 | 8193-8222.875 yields -0.06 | 5.94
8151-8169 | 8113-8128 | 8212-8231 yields 0.06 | 5.75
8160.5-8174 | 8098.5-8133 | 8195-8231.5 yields 0.08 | 5.84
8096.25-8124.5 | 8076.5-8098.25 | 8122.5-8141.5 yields 0.17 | 5.16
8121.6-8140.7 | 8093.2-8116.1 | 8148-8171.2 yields -0.15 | 5.4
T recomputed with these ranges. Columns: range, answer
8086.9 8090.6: 4.67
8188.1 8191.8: 6.01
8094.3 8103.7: 5.06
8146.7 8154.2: 5.65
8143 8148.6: 5.57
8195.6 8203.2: 6.21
